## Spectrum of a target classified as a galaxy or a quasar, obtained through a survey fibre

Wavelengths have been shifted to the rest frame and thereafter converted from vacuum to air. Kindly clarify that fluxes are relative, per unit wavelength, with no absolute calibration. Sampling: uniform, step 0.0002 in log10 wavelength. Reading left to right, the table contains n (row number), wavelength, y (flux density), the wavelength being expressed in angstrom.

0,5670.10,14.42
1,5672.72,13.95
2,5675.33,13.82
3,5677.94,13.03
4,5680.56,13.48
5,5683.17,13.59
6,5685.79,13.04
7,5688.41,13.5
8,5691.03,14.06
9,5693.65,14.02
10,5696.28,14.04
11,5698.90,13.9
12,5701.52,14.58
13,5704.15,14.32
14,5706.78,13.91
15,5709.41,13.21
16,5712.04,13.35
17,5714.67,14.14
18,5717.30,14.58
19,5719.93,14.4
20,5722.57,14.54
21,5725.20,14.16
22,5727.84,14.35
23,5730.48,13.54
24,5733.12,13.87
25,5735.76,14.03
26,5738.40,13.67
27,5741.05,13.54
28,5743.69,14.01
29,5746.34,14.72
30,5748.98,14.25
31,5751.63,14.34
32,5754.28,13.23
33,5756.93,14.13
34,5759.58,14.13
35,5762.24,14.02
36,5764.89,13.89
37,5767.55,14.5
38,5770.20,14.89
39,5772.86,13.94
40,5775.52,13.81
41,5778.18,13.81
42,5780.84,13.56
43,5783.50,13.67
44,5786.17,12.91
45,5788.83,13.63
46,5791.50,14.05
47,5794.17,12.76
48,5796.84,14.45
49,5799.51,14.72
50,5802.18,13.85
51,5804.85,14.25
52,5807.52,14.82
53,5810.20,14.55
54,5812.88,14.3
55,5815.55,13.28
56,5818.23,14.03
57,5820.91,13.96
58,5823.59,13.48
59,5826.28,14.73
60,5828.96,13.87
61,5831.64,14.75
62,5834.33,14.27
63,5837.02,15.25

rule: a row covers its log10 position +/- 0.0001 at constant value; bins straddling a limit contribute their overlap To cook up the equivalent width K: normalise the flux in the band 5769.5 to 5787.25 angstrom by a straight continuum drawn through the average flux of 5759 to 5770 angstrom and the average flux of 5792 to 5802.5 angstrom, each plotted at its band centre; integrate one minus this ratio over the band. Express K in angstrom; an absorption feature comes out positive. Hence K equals 0.4 angstrom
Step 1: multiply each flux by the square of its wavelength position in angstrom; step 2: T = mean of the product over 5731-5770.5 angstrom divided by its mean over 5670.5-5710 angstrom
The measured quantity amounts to 1.0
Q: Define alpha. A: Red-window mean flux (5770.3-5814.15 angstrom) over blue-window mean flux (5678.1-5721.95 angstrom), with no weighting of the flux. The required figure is 1.0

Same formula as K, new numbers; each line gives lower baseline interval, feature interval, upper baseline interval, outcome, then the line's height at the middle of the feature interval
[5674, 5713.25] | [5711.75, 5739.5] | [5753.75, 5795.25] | -0.6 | 13.8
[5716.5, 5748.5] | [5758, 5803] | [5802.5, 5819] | 0.8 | 14.2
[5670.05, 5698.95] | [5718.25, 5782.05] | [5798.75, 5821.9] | -0.5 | 14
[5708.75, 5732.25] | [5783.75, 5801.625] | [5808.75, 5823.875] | 0.3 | 14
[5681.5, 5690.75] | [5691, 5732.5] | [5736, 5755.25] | -1.2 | 13.7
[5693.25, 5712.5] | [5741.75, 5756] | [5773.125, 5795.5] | -0.4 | 13.7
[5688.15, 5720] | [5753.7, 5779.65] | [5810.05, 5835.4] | 0.0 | 14.1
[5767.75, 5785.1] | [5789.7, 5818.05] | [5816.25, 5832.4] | -0.1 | 14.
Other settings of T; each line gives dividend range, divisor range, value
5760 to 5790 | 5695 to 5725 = 1.01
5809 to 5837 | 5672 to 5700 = 1.09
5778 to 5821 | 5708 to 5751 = 1.02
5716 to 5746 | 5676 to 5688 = 1.07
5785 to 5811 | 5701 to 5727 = 1.02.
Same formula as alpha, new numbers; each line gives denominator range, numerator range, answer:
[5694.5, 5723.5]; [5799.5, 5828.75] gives 1.00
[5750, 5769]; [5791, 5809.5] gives 1.01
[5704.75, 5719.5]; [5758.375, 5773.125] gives 1.03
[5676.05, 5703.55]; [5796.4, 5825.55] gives 1.03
